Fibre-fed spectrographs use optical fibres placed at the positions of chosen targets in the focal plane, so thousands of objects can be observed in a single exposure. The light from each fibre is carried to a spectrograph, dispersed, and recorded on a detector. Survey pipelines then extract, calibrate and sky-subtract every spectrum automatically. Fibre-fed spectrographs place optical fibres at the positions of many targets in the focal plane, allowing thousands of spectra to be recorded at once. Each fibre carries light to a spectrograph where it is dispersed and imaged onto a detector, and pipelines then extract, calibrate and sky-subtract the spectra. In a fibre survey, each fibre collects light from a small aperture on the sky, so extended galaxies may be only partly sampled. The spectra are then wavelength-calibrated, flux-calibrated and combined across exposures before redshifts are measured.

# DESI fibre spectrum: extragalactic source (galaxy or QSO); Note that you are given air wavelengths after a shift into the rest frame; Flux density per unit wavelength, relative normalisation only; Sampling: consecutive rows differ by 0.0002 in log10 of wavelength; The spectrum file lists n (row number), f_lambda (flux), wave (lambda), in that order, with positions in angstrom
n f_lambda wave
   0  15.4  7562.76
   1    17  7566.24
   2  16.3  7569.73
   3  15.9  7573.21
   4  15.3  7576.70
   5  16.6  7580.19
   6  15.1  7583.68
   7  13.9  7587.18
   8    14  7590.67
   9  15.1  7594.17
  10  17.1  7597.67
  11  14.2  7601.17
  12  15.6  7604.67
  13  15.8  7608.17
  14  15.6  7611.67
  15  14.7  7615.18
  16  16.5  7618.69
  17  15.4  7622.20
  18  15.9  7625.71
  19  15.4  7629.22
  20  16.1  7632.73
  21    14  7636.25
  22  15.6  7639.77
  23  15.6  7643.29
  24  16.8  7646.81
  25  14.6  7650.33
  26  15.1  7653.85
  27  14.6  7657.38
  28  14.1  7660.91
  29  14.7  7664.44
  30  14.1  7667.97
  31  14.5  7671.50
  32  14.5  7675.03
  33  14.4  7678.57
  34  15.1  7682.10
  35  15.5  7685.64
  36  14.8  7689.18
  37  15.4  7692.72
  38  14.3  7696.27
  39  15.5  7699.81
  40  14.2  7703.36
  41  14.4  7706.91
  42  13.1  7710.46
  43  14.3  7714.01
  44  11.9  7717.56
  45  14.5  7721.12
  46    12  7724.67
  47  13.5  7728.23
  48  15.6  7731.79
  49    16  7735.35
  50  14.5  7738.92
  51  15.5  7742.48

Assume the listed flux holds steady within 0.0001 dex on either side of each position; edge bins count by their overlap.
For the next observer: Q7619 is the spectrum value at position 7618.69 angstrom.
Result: 16.5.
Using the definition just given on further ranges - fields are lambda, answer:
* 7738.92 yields 14.5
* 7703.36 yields 14.2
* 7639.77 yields 15.6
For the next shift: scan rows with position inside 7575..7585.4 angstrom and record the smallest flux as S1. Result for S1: 15.1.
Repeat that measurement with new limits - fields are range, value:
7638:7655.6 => 14.6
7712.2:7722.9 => 11.9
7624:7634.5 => 15.4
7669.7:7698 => 14.3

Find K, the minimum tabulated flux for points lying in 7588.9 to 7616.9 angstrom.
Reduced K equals 14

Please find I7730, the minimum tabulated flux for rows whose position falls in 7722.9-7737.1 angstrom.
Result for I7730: 12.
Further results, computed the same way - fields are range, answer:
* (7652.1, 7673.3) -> 14.1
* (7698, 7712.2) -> 13.1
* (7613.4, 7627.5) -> 14.7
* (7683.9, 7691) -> 14.8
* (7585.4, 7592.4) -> 13.9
